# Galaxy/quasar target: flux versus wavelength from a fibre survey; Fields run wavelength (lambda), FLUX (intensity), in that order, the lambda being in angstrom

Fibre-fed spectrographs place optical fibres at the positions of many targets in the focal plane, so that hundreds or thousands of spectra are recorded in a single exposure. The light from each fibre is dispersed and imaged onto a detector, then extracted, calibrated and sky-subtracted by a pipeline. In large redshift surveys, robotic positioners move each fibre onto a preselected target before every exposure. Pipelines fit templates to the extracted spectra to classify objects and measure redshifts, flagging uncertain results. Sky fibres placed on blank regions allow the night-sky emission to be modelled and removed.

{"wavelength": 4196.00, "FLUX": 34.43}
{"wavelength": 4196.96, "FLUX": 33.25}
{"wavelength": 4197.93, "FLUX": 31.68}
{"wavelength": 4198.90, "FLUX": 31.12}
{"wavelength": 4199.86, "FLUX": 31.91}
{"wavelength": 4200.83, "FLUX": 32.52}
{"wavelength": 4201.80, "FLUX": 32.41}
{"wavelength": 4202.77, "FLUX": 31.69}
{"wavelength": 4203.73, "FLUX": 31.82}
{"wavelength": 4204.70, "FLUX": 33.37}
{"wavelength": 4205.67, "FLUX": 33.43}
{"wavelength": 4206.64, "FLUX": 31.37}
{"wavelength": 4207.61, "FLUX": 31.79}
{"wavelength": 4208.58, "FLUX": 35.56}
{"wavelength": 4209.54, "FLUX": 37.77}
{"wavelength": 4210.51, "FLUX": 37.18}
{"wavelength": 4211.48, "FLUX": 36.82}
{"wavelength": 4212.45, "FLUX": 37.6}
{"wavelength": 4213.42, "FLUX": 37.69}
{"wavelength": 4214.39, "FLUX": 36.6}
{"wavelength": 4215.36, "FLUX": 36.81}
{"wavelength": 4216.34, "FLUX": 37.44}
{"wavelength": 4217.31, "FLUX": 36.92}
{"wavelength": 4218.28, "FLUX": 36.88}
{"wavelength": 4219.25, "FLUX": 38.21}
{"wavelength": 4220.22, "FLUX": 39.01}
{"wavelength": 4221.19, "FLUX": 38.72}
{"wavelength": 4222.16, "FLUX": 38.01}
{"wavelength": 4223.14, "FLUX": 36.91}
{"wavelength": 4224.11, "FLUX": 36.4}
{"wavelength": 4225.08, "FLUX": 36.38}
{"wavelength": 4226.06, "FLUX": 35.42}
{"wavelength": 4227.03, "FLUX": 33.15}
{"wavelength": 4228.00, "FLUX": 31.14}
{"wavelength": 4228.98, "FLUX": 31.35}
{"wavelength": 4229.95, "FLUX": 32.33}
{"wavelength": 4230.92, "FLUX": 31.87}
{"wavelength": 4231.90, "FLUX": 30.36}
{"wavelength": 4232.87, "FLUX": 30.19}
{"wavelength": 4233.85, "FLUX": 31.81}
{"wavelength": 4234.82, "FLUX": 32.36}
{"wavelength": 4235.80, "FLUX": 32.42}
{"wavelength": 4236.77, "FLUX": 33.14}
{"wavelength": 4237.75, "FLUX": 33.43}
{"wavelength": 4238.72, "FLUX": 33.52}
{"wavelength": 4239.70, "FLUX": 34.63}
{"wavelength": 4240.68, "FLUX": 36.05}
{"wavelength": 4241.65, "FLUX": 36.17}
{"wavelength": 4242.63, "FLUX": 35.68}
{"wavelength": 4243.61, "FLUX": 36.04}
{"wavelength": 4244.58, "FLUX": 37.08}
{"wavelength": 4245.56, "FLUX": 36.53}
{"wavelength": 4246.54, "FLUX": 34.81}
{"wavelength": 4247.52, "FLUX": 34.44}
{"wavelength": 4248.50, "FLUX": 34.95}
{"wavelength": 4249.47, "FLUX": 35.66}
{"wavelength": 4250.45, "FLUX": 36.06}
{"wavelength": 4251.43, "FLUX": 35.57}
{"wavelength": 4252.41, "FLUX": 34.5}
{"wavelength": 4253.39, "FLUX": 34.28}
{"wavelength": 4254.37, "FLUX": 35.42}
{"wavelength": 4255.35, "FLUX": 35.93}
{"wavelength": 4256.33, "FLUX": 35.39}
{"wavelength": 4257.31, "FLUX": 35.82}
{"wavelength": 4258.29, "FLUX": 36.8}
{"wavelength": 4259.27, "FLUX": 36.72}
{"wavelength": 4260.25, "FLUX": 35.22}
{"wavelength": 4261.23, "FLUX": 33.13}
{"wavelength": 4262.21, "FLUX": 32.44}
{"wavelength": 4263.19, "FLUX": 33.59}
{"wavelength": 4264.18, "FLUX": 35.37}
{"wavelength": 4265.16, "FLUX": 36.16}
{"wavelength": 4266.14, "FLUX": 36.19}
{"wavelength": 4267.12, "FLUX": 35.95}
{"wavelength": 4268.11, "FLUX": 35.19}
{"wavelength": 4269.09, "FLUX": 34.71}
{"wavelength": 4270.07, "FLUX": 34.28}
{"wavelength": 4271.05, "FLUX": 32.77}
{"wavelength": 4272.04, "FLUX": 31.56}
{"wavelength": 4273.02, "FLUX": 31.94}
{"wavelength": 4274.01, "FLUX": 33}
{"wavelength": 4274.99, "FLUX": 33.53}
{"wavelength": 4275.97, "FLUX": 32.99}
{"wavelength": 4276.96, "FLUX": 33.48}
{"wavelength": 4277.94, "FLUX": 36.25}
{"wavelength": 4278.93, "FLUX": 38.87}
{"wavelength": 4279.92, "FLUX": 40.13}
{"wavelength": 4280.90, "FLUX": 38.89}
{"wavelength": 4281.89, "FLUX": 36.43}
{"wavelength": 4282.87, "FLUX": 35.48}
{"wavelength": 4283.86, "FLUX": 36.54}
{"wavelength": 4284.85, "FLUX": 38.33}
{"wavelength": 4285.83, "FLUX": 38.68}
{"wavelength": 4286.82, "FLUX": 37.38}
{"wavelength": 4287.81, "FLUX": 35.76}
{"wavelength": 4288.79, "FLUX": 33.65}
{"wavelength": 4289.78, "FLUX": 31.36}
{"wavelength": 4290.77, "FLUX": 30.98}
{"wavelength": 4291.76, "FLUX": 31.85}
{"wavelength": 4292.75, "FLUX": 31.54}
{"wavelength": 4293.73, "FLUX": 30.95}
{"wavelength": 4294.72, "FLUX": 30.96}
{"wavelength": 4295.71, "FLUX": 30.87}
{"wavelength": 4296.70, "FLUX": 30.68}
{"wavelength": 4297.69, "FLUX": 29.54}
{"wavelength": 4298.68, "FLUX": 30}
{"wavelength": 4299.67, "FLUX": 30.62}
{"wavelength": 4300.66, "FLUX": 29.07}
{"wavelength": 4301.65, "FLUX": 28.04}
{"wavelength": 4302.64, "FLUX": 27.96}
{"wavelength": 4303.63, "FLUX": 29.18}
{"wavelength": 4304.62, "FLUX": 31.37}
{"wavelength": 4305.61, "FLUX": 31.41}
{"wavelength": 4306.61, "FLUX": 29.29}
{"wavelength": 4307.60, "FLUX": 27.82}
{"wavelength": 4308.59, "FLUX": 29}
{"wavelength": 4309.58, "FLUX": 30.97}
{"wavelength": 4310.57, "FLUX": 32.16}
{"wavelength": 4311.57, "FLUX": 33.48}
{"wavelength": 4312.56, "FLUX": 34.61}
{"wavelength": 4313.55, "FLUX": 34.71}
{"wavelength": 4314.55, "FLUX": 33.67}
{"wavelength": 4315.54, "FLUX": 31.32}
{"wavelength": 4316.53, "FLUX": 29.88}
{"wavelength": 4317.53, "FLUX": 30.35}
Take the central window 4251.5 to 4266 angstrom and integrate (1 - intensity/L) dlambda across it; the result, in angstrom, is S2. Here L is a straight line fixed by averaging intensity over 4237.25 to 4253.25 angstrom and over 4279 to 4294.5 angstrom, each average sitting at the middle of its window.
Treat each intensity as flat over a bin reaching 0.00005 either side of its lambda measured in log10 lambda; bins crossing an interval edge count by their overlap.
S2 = 0.1 angstrom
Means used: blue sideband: 35.3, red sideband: 35.2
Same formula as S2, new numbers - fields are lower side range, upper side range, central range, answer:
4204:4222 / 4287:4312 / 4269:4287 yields -1.9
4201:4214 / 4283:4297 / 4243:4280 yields -1.2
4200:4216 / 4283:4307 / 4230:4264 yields -1.1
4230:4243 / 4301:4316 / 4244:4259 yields -1.3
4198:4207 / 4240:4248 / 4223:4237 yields 0.7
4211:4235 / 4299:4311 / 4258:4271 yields -1.0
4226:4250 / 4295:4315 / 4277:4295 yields -2.1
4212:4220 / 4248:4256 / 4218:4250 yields 1.4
